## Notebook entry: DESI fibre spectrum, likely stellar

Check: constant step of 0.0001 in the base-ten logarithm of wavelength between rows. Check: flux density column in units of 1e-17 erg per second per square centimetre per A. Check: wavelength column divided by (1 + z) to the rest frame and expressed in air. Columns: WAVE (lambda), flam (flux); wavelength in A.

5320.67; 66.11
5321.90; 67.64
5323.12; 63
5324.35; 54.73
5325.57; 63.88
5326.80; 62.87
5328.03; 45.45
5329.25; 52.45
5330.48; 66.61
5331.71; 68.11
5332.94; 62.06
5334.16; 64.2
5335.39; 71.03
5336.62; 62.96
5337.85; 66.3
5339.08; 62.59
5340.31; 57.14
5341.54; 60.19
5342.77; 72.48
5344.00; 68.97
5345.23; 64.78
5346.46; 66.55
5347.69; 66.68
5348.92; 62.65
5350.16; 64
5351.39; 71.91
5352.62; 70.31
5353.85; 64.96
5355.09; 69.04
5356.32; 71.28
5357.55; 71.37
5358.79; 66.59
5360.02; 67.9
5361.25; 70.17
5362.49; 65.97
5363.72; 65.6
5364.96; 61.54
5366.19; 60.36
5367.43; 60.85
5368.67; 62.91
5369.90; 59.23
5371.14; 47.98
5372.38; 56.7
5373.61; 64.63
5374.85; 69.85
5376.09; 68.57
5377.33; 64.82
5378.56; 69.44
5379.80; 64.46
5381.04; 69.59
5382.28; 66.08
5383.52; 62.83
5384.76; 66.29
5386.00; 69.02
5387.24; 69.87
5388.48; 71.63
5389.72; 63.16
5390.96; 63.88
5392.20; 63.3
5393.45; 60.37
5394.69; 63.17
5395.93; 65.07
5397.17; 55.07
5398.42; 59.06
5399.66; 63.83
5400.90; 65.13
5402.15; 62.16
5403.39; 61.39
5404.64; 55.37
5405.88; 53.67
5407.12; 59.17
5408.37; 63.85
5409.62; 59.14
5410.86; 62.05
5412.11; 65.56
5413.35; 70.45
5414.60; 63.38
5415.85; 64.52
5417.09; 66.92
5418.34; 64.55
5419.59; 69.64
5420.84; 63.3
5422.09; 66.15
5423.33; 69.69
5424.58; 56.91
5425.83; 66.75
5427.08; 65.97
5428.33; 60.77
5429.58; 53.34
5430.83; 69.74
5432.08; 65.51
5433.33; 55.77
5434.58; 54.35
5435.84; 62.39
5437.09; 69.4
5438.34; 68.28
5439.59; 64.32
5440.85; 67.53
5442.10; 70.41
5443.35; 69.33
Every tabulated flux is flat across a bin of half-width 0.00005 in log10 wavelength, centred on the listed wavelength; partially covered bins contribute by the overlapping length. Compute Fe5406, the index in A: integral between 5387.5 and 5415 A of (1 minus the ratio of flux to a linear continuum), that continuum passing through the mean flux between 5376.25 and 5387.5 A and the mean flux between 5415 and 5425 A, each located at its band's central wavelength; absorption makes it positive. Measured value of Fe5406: 1.6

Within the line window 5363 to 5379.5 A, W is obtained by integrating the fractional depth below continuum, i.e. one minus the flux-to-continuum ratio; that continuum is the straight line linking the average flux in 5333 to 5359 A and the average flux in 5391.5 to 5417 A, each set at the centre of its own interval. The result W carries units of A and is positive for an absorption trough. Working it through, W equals 0.5 A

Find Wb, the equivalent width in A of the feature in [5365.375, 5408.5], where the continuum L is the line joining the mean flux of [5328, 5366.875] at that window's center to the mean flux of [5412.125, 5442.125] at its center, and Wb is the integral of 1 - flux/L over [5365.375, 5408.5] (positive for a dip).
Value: 1.34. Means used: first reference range 65.4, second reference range 64.5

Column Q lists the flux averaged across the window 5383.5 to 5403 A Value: 64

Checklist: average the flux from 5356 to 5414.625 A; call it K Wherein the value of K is 63.8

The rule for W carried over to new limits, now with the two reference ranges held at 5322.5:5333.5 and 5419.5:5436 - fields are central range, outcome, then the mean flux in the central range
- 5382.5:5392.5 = -0.8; 66.4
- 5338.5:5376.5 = -2.6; 64.9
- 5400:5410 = 0.3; 60.1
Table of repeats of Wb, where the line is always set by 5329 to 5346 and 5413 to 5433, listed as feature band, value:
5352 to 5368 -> -0.5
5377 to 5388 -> -0.4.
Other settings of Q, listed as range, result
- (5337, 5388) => 65.4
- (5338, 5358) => 66.5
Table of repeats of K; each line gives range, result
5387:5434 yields 63.1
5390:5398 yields 61.8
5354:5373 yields 63.9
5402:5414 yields 61.3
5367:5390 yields 64.7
